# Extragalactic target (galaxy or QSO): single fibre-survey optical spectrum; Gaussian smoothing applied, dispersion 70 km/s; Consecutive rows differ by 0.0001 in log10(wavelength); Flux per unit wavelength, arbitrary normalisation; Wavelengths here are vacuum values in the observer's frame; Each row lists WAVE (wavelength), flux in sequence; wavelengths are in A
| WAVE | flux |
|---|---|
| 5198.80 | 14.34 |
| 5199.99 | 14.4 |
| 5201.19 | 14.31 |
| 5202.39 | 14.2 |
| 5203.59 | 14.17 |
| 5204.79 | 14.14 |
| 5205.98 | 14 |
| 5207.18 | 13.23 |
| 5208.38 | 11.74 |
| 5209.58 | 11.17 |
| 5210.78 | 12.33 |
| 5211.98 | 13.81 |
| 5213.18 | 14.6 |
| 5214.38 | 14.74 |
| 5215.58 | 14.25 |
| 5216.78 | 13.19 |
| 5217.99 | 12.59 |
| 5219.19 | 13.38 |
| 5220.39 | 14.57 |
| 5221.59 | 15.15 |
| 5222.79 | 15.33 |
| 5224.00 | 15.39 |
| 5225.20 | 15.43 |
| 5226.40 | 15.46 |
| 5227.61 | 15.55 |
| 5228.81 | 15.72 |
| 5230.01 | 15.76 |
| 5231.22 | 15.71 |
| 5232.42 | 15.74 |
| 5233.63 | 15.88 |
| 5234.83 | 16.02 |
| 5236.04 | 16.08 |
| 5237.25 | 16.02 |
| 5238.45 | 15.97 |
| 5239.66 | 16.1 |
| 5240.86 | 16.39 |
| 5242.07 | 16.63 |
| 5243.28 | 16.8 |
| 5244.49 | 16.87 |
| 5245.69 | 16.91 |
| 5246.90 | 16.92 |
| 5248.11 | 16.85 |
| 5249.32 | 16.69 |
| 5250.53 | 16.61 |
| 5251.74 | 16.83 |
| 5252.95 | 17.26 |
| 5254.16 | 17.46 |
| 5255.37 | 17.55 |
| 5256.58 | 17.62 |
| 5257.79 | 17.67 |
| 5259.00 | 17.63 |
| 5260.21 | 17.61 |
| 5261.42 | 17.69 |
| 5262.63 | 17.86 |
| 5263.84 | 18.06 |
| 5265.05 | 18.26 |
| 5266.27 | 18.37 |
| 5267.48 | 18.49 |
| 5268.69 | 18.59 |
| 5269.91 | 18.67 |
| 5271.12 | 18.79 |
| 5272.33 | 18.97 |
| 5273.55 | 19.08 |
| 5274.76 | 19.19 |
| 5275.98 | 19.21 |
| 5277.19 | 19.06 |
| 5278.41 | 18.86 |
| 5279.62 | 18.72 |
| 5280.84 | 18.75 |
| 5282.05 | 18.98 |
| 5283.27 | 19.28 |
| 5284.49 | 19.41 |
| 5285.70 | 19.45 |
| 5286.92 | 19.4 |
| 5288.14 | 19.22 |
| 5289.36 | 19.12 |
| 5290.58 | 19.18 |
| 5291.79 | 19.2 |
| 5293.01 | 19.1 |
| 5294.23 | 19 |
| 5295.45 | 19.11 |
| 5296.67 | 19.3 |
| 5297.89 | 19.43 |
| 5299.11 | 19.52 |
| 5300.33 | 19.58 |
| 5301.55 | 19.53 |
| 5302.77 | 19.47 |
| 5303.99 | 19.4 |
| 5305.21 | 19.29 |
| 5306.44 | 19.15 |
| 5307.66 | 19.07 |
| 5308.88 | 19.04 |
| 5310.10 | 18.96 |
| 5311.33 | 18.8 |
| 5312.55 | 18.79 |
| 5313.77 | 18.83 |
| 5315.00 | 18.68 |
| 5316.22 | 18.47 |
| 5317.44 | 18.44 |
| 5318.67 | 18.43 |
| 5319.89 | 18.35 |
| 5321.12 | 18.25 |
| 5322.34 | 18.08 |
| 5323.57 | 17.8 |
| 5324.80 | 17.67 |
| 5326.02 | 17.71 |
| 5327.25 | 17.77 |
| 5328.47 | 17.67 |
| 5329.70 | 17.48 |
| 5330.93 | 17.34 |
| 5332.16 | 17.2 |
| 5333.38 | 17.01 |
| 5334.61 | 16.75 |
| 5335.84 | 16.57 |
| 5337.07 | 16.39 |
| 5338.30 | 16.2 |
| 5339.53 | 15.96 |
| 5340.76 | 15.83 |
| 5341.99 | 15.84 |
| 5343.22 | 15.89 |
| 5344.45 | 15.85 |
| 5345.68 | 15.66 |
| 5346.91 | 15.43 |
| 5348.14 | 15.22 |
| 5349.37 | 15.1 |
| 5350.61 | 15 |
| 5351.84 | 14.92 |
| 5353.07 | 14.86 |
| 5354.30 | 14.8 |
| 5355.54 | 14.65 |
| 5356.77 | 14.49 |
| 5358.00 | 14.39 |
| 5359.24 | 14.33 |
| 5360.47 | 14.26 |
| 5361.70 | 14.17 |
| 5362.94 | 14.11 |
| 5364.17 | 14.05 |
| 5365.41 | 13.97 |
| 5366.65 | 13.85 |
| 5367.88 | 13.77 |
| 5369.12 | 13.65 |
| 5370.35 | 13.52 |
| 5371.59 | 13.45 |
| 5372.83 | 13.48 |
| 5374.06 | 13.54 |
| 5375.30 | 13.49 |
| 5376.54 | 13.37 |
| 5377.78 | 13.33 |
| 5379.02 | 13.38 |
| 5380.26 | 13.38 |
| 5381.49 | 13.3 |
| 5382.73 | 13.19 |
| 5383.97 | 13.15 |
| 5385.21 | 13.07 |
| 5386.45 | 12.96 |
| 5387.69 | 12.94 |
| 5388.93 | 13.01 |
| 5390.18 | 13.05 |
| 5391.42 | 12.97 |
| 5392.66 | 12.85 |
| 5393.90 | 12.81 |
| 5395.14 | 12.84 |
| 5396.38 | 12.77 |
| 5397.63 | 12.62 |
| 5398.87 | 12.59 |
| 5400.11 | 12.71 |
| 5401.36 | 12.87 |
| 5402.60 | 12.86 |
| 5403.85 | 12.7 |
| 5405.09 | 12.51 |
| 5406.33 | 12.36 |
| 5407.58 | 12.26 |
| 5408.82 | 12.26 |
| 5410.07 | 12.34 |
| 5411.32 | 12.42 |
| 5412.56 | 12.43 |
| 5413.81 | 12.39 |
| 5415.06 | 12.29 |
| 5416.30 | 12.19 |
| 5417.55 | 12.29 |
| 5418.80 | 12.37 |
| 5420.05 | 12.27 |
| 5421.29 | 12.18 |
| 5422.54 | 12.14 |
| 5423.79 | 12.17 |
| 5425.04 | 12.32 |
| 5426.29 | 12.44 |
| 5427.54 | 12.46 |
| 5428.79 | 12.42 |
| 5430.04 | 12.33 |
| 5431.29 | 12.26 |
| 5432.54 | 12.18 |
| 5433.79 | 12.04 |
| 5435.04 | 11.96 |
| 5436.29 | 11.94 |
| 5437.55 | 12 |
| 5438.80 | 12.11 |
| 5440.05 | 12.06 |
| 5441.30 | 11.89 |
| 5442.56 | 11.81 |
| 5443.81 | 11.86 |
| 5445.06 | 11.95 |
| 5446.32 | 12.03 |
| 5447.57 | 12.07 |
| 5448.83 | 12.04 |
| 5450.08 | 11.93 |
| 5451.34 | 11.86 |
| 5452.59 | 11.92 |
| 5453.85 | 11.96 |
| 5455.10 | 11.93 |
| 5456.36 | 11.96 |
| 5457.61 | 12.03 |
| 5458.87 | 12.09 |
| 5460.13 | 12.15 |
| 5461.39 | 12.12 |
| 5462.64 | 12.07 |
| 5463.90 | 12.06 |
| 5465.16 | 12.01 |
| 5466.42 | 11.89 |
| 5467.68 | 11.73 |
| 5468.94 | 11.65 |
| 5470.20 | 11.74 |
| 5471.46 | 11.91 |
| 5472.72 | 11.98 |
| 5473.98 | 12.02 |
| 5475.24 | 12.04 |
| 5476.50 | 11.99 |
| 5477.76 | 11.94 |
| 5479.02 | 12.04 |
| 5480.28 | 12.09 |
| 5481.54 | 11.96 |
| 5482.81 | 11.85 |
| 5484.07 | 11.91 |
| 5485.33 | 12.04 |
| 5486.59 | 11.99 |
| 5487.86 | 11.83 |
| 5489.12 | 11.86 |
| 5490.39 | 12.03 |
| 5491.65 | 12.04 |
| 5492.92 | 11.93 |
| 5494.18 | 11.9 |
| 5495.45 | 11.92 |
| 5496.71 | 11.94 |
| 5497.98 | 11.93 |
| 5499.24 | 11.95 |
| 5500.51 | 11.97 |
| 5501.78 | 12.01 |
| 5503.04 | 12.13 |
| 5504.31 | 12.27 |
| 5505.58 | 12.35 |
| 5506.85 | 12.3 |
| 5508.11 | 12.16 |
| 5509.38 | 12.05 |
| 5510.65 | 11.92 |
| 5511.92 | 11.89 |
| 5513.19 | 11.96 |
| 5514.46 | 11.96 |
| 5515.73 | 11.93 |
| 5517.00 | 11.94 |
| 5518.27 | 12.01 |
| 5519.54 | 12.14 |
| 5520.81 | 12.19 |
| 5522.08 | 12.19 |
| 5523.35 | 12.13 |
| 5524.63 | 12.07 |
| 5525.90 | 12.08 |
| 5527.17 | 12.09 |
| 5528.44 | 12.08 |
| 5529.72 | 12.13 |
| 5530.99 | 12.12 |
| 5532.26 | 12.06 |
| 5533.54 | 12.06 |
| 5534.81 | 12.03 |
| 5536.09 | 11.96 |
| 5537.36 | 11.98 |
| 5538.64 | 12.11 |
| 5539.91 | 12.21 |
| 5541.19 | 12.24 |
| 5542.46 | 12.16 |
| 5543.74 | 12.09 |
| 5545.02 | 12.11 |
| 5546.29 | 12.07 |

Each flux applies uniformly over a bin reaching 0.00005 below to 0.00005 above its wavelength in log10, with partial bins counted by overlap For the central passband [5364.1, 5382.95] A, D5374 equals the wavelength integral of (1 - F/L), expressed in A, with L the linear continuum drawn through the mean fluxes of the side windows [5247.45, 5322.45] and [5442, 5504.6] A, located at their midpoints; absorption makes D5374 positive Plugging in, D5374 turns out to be 2.4 A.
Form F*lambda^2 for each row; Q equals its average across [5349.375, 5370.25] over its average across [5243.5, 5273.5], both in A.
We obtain 0.8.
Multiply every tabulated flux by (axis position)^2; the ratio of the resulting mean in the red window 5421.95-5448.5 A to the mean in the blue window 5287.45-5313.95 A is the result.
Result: 0.66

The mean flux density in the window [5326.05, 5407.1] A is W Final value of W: 14.3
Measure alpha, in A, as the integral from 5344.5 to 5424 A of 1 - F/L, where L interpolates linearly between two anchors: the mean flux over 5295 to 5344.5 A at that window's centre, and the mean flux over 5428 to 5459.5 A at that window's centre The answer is 8.2 A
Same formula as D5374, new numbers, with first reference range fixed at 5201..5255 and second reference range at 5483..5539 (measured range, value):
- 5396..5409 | 0.64 A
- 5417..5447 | 1.81 A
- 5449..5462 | 0.68 A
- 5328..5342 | -2.69 A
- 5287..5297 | -3.22 A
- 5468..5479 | 0.48 A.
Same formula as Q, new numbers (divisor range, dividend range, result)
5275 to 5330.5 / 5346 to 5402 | 0.75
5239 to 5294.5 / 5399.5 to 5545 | 0.72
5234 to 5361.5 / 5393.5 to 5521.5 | 0.73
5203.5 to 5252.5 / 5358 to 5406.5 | 0.93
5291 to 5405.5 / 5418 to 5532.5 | 0.80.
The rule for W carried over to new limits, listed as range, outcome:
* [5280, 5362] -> 17.6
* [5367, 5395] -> 13.3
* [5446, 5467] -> 12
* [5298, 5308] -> 19.4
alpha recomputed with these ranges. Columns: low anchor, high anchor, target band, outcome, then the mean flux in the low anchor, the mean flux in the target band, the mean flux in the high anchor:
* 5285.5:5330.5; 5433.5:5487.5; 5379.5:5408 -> 4.0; 18.8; 12.9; 12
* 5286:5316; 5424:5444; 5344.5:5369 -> 2.5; 19.2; 14.6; 12.1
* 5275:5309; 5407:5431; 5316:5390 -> 3.3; 19.2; 15.2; 12.3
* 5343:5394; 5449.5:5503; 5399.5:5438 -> 2.0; 14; 12.3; 12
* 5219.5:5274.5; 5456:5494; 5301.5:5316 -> -3.3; 16.9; 19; 12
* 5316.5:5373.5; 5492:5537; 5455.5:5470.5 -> 1.4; 15.8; 12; 12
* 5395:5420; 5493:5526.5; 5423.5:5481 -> 1.2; 12.5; 12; 12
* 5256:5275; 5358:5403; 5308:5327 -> -2.8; 18.3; 18.4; 13.3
